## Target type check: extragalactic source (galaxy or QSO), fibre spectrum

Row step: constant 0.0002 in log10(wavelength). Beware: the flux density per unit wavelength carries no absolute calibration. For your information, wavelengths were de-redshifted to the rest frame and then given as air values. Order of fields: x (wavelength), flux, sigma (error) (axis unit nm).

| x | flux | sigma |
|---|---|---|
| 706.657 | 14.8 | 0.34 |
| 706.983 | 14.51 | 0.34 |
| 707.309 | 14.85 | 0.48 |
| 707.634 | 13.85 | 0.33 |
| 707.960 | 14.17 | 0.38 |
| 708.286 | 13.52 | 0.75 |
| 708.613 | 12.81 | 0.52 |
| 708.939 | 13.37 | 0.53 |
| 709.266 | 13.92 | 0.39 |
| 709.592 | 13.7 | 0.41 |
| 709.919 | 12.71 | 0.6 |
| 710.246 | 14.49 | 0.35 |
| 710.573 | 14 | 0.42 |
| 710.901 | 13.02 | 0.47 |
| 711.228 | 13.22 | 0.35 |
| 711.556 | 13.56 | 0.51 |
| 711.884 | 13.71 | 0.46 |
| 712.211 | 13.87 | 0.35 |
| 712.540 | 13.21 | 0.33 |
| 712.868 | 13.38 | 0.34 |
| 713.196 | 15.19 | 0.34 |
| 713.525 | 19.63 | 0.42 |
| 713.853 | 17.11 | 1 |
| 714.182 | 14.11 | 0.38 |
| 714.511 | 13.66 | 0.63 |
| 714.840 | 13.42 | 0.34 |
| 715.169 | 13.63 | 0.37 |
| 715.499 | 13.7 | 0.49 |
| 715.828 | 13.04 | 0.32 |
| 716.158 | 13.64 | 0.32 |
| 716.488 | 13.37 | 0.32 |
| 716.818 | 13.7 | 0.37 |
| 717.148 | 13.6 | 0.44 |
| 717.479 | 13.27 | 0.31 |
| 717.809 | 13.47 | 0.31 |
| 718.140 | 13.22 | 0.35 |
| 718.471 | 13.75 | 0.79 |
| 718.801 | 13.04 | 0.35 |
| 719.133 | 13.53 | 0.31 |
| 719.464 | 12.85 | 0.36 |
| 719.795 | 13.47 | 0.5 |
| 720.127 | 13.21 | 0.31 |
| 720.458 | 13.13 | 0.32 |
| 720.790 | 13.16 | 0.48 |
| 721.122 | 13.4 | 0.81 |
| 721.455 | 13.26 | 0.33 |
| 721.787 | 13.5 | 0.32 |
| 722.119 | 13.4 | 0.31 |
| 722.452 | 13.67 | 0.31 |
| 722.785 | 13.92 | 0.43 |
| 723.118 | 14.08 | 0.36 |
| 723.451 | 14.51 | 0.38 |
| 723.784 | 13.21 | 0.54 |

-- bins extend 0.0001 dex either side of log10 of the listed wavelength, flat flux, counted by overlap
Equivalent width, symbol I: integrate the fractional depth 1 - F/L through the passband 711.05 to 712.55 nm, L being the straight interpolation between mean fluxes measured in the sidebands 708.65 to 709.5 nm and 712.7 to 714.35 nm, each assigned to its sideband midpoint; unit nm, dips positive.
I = 0.14 nm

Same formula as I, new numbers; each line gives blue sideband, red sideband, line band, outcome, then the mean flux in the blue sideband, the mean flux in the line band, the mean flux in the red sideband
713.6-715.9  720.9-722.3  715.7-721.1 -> 0.19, 14.4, 13.3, 13.4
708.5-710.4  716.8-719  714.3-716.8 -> -0.01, 13.5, 13.5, 13.4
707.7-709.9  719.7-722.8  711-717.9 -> -0.31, 13.5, 14.1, 13.4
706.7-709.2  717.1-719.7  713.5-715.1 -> -0.18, 13.9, 15.1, 13.3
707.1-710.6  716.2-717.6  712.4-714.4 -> -0.27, 13.8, 15.4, 13.5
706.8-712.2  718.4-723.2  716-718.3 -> 0.01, 13.7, 13.5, 13.4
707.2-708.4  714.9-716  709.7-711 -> 0.03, 14.1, 13.6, 13.5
